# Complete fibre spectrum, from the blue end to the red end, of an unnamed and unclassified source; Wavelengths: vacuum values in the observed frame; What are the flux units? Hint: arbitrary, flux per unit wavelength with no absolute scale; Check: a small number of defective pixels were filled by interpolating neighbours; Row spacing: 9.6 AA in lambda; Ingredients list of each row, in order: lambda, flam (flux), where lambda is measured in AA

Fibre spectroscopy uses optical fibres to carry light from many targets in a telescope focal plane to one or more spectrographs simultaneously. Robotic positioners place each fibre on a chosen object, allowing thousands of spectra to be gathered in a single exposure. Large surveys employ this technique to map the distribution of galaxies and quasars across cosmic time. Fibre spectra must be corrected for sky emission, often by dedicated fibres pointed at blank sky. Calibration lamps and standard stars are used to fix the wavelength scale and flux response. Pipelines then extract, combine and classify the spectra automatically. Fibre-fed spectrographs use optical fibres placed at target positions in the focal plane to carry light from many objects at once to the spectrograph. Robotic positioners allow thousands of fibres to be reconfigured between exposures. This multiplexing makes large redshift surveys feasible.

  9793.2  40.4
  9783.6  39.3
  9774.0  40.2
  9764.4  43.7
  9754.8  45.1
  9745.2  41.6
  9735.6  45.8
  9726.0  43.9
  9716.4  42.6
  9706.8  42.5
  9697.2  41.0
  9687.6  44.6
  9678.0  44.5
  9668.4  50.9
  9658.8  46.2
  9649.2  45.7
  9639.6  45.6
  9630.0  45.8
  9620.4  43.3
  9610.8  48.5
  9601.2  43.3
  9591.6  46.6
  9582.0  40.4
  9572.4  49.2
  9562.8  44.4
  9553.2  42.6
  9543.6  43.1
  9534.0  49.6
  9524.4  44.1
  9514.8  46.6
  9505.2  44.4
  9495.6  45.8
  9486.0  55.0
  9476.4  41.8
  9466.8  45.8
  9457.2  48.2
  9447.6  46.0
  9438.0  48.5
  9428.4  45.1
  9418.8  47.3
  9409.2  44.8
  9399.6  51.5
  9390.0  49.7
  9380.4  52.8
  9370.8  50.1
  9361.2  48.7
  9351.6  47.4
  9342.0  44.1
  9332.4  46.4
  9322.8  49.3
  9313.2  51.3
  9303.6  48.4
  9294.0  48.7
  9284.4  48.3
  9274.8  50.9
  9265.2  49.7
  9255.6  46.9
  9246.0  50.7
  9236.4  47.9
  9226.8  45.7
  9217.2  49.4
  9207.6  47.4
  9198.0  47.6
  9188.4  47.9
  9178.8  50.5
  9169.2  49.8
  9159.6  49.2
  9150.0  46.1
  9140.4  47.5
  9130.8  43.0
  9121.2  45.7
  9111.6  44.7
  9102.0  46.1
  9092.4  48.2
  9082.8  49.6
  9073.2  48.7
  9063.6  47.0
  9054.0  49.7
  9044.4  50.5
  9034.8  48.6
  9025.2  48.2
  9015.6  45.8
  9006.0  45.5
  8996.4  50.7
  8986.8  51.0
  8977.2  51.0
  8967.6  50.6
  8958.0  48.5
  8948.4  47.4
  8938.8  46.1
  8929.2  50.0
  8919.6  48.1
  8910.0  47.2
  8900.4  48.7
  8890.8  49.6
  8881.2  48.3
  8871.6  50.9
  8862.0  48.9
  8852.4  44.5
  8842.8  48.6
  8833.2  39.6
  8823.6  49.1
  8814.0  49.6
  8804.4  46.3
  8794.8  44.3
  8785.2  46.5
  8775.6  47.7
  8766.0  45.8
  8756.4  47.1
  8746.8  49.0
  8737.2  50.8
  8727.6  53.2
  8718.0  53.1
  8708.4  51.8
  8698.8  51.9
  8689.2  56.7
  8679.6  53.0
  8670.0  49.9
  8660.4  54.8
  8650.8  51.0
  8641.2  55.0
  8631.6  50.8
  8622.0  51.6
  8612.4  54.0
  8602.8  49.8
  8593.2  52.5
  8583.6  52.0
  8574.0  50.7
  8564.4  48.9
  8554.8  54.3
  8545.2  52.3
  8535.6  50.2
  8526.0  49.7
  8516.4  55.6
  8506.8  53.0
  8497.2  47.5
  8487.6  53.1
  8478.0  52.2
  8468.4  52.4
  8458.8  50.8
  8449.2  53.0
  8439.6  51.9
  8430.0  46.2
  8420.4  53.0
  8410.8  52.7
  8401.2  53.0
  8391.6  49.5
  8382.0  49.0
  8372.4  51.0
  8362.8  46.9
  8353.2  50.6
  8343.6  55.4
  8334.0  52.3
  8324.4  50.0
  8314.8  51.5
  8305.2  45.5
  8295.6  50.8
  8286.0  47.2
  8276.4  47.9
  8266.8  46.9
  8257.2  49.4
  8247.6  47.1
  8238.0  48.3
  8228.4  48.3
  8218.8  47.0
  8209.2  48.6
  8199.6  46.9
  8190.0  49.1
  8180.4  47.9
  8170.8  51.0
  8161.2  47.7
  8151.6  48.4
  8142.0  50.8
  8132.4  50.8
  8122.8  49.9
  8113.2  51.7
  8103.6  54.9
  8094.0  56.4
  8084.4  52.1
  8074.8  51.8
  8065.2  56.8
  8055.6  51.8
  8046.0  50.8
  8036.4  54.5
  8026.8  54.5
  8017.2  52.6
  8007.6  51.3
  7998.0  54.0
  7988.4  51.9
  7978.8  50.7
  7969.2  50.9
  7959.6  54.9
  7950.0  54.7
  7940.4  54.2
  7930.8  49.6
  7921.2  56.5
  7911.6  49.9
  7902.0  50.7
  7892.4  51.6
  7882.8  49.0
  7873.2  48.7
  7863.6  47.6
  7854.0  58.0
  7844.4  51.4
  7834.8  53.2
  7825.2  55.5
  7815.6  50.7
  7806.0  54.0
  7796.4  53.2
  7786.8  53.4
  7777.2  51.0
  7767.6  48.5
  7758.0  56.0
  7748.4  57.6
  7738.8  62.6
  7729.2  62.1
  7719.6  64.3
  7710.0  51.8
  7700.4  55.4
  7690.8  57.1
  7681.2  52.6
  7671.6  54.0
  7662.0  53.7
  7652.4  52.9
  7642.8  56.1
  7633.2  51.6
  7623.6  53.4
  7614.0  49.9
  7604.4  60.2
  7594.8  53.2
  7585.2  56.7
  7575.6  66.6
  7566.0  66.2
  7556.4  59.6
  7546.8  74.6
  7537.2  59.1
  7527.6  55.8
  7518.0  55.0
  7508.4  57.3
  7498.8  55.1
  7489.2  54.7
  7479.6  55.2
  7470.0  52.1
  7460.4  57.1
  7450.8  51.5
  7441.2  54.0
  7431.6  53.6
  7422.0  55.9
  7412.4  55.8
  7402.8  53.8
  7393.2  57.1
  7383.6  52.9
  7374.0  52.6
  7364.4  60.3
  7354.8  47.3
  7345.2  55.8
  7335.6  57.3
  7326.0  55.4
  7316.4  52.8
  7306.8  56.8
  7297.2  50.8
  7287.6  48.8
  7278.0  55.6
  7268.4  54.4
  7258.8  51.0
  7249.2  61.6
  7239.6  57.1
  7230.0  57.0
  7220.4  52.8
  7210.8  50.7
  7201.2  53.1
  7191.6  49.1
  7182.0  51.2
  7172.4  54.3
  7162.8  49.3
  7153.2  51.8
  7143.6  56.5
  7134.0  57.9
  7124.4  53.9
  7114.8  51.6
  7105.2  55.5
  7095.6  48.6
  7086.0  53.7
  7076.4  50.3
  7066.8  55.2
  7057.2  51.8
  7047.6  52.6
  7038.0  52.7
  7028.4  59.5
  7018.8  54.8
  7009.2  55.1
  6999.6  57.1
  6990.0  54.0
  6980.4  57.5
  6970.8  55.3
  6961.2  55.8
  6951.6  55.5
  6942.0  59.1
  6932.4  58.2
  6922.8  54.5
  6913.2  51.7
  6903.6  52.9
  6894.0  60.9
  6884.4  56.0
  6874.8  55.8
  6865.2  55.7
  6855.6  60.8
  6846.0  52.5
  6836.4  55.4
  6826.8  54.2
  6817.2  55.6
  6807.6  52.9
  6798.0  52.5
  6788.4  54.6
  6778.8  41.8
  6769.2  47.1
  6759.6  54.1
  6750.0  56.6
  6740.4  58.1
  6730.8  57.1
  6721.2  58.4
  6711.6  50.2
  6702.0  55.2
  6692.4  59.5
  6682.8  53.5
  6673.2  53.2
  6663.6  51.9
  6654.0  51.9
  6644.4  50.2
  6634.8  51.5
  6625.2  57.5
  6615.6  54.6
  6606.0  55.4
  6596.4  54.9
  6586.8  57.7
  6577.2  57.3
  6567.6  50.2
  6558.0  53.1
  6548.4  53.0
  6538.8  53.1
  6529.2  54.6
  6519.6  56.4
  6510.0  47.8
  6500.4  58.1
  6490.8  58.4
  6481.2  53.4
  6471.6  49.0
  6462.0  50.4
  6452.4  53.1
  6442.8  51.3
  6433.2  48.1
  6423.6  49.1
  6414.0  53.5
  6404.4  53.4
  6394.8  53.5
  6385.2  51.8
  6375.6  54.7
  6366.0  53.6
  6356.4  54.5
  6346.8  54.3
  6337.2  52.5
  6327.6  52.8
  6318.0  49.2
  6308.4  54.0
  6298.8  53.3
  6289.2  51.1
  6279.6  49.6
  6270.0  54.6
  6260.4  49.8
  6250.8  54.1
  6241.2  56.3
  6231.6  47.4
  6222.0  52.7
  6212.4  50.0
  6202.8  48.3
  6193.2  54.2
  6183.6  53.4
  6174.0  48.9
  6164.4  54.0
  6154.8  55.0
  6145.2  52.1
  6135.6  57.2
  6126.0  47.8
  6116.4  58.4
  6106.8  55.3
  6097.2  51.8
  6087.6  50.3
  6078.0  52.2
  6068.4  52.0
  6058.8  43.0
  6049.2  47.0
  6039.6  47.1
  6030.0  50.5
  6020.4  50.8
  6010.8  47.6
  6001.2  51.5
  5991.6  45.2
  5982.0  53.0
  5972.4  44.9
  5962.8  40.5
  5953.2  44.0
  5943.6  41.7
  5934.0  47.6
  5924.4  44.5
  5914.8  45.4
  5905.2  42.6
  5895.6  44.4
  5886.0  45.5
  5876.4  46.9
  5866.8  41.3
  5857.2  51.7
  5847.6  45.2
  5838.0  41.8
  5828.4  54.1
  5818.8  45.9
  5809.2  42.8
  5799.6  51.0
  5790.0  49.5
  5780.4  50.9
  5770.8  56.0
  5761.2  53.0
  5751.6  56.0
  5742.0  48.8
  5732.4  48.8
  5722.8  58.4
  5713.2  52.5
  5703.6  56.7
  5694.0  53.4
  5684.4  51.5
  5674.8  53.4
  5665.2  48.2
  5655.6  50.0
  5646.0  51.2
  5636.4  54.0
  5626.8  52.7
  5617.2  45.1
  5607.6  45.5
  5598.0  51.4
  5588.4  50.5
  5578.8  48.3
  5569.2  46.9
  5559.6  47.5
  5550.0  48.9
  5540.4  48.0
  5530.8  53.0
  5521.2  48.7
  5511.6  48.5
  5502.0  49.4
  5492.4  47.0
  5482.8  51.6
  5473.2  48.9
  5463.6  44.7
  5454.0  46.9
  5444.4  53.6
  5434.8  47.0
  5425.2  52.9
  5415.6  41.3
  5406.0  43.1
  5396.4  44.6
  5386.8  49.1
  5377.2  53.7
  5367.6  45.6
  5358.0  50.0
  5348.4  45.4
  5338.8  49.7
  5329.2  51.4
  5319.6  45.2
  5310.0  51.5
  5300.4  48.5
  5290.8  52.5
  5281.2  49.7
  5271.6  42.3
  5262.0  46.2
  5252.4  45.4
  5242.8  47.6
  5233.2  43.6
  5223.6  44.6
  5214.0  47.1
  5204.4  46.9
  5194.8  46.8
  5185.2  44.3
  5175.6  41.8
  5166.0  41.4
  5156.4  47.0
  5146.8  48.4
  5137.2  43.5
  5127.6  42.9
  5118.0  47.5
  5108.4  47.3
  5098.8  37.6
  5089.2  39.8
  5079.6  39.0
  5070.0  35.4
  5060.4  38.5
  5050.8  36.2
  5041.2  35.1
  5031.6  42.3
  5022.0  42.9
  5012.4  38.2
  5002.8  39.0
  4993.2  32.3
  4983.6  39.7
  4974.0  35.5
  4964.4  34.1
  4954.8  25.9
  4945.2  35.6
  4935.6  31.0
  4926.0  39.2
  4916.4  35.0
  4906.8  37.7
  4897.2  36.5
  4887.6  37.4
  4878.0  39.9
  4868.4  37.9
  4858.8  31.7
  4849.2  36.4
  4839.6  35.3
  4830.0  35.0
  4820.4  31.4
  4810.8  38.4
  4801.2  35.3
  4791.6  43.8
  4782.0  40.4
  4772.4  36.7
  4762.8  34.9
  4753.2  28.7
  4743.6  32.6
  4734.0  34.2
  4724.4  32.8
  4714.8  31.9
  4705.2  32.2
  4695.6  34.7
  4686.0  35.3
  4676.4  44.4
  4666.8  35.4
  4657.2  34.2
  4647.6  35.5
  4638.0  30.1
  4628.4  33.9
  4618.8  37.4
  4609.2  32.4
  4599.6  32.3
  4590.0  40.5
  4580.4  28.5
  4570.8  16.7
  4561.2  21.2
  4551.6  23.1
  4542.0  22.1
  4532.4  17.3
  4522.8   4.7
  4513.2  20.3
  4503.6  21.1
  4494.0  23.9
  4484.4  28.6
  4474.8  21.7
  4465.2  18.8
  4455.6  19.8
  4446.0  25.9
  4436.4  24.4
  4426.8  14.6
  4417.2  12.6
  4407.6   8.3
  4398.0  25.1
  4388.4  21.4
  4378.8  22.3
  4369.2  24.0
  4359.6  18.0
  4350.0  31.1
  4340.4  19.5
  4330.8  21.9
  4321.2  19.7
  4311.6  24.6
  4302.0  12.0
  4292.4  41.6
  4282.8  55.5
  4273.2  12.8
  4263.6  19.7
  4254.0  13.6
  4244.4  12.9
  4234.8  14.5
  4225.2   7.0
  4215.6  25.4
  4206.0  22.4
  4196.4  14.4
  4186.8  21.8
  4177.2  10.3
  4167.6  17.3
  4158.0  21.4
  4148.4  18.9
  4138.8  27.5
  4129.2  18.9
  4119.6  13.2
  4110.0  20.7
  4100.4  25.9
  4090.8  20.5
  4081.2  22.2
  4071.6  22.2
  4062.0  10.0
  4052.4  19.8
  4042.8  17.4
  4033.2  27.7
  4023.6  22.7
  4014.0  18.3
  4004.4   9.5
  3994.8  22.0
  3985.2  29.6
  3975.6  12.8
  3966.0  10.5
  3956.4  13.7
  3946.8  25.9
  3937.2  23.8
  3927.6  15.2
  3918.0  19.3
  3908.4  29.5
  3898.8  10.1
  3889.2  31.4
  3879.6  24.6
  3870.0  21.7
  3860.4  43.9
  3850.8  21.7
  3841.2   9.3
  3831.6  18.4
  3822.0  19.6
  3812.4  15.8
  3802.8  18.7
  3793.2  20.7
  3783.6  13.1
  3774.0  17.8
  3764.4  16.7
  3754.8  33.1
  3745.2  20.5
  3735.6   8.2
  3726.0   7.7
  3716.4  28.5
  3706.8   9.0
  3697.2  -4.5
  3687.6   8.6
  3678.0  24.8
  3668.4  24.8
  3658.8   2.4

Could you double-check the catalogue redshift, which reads 0.15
